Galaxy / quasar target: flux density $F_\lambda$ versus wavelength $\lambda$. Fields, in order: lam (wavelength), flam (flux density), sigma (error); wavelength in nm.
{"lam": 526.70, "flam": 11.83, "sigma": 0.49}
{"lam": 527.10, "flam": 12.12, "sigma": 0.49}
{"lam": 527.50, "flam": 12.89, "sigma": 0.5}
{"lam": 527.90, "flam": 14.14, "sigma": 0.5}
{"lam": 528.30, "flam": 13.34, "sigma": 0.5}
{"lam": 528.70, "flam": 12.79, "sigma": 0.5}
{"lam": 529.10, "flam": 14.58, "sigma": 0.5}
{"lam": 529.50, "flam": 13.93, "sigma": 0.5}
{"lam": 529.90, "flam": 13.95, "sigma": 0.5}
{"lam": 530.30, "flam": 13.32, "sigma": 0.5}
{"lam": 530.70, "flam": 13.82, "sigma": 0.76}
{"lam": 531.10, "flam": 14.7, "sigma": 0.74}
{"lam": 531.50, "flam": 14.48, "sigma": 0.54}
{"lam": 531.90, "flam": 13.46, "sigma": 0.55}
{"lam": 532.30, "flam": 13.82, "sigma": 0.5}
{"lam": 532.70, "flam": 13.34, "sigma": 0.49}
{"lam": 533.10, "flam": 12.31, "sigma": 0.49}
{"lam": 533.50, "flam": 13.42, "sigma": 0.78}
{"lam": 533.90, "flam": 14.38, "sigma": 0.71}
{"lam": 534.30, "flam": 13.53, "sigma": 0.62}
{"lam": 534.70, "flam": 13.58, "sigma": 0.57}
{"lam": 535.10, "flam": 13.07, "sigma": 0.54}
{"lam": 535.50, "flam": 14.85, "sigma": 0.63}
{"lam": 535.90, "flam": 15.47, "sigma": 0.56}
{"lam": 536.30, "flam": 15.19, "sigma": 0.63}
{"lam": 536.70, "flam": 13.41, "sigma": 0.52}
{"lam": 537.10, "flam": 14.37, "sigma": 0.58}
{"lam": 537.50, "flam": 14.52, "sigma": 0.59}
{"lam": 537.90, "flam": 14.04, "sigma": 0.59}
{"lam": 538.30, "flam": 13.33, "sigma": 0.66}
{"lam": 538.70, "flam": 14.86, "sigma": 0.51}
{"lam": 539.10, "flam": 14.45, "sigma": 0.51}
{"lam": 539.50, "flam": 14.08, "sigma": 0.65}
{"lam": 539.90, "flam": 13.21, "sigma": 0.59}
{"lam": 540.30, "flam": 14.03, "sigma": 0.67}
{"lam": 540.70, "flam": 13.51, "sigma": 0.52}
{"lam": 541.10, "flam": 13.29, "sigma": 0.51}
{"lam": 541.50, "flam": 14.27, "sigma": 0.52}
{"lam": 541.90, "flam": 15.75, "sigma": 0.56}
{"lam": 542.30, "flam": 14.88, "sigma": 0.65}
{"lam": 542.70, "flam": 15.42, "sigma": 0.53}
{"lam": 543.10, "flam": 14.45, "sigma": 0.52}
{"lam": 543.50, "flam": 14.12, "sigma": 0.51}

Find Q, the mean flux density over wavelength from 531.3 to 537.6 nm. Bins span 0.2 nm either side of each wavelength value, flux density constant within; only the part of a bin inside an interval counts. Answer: 13.9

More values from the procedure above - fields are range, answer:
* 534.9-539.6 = 14.3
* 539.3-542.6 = 14.2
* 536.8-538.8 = 14.2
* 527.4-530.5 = 13.6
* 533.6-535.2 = 13.7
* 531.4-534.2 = 13.6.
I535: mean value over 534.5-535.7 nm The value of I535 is 13.8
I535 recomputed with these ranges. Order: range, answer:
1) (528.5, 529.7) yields 13.8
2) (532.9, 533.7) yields 12.9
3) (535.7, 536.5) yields 15.3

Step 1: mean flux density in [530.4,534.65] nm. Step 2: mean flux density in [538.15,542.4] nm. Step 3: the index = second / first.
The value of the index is 1.0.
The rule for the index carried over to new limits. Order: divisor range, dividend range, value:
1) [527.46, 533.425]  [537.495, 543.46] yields 1.04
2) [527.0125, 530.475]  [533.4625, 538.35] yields 1.05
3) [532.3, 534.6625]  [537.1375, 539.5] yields 1.06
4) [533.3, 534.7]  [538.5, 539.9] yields 1.04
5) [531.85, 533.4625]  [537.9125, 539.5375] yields 1.07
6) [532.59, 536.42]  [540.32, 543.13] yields 1.04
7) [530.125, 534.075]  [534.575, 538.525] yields 1.04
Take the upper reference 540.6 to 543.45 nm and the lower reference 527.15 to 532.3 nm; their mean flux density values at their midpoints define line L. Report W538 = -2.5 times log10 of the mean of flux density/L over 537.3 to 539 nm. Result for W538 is 0.01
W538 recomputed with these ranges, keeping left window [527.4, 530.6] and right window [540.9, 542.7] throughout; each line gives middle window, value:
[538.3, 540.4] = 0.030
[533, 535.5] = 0.041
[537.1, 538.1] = 0.001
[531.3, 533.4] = 0.034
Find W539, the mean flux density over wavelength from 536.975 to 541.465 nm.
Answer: 14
